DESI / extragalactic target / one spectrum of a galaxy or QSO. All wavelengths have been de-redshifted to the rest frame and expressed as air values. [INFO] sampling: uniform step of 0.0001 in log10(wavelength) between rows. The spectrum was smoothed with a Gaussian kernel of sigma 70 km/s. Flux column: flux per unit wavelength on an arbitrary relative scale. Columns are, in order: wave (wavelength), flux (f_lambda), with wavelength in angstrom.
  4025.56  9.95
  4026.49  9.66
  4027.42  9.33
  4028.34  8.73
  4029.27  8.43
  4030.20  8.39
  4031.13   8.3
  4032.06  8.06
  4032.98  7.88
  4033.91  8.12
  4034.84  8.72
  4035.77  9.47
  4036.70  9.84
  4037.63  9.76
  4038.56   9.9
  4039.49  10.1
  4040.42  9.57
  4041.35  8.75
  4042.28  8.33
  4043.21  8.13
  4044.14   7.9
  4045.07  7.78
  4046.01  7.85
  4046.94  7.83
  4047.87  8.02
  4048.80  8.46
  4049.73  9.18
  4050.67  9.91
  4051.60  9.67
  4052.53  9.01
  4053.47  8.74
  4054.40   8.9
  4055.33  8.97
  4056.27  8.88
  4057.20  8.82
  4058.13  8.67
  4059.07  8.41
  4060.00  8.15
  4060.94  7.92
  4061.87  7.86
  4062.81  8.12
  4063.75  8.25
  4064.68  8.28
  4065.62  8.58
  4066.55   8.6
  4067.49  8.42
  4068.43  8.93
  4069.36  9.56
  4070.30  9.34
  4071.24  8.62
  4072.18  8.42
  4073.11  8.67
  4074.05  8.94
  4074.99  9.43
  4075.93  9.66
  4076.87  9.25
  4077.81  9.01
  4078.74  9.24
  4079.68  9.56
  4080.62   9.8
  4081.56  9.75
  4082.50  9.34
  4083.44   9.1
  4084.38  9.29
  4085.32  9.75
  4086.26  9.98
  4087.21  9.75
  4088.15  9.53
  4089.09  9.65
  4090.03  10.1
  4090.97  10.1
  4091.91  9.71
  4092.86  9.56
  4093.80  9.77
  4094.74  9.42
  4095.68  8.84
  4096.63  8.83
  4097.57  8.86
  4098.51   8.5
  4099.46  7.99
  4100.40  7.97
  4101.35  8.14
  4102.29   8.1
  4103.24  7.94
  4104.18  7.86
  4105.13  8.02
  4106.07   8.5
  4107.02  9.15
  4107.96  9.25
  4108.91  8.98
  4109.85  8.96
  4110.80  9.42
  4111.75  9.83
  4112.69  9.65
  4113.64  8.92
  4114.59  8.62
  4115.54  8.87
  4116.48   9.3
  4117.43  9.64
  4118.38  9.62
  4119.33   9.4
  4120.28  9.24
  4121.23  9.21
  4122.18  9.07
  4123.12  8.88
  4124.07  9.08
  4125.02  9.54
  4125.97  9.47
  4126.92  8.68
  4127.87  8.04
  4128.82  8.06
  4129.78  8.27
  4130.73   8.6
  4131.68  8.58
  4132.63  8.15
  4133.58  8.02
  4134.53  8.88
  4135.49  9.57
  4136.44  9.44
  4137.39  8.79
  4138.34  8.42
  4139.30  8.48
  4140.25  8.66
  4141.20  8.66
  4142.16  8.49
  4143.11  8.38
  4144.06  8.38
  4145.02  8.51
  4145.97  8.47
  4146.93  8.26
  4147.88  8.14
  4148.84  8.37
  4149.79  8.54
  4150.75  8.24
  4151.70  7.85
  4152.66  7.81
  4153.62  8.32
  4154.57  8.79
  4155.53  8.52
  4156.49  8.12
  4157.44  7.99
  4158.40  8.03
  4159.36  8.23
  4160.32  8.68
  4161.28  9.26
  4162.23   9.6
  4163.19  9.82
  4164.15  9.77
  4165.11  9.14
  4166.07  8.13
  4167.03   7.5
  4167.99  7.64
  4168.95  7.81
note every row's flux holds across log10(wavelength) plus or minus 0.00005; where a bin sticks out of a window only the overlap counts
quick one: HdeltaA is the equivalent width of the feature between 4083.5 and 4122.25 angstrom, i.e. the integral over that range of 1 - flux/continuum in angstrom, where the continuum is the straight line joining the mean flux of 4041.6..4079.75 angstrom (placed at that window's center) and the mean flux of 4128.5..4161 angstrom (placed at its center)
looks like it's -2.47 angstrom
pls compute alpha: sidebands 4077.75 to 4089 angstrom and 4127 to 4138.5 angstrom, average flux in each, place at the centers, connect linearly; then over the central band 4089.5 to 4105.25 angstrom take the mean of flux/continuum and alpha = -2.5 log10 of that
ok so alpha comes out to 0.05 mag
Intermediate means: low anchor 9.53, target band 8.83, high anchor 8.58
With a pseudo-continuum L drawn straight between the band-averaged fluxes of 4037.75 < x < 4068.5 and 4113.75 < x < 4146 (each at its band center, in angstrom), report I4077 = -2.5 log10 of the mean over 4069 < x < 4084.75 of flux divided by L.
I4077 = -0.07 mag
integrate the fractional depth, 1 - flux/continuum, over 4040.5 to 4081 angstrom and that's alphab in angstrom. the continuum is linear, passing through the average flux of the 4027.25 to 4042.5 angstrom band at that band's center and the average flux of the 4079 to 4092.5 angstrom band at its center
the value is 2.5 angstrom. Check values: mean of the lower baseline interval 8.93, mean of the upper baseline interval 9.66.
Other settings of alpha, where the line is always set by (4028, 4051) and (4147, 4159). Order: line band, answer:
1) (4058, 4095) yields -0.07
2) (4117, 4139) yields -0.07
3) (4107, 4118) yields -0.10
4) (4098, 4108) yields 0.02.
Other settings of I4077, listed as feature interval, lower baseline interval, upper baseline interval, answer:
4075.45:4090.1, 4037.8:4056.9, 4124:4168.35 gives -0.097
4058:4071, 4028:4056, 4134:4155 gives 0.026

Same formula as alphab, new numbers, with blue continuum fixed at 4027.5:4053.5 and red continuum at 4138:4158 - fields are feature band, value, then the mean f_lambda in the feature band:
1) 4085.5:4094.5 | -1.28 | 9.78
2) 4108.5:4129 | -1.62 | 9.13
